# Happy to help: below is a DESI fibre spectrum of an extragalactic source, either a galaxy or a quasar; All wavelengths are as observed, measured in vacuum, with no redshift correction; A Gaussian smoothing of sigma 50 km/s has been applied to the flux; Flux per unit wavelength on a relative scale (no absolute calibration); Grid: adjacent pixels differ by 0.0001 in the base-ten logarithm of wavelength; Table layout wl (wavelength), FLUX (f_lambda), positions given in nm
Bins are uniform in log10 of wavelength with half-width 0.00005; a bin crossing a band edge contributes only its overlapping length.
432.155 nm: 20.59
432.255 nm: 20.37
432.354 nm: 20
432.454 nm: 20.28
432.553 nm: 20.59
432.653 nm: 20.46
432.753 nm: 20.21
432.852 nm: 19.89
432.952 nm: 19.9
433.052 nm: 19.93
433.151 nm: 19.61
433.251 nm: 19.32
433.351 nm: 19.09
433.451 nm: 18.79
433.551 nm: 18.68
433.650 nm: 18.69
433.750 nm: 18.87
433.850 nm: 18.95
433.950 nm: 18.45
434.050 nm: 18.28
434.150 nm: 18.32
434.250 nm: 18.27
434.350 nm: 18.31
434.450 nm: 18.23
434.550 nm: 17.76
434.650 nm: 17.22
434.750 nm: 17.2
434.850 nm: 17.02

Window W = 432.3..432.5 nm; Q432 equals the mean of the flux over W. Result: 20.2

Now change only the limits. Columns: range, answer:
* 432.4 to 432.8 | 20.4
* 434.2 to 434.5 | 18.3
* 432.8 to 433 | 19.9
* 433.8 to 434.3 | 18.4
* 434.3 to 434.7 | 17.9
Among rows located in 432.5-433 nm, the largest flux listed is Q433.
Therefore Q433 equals 20.59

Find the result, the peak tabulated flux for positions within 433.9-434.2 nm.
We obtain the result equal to 18.45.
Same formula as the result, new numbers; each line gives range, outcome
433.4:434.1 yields 18.95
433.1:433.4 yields 19.61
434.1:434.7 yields 18.32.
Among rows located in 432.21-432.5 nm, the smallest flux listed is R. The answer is 20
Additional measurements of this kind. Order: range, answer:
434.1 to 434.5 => 18.23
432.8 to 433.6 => 18.68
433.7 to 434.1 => 18.28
